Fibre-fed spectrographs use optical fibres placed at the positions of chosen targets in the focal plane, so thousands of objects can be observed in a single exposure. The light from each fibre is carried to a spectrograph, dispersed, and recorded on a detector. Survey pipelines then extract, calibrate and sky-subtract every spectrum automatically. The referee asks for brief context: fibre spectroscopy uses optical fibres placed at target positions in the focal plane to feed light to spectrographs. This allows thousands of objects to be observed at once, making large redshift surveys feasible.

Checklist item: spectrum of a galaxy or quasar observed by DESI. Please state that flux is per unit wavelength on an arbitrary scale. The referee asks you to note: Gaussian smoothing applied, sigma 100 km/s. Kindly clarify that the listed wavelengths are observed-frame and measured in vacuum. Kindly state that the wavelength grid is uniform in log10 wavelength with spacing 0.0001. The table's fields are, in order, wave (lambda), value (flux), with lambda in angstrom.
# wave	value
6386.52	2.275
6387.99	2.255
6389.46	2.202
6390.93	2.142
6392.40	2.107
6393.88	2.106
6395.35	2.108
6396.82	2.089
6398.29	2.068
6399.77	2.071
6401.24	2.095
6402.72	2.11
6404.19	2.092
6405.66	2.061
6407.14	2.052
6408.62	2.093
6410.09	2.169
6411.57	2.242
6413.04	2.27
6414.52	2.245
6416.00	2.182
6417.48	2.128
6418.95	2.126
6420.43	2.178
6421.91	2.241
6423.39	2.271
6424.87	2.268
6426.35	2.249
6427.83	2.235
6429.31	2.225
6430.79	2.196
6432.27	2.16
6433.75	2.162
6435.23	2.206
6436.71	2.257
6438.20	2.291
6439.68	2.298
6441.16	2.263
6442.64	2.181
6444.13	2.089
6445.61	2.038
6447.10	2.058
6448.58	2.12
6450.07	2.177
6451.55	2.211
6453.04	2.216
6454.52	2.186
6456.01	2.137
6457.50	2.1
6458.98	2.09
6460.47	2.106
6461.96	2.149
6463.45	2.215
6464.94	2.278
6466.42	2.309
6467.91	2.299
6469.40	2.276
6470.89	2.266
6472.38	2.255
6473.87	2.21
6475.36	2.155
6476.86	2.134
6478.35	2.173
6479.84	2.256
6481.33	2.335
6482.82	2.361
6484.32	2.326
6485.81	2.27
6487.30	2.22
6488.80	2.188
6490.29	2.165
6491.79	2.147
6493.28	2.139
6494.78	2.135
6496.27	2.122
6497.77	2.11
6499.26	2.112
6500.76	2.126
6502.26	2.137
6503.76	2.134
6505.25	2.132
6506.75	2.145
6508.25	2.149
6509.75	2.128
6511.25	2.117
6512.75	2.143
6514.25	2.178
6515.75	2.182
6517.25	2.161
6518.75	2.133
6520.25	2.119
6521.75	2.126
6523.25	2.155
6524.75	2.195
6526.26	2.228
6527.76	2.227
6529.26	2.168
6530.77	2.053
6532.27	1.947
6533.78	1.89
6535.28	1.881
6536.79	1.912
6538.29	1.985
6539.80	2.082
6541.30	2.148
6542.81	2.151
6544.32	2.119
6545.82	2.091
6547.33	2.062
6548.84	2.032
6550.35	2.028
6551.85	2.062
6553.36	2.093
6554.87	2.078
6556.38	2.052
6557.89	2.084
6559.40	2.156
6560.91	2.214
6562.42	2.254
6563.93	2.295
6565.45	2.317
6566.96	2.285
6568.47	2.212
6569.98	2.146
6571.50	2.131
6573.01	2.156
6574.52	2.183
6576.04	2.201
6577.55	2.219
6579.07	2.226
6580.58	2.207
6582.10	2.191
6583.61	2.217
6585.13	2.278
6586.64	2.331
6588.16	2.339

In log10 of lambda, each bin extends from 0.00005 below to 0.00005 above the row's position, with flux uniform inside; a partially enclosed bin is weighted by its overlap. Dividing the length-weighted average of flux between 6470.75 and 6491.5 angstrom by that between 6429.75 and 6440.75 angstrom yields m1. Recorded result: 1.0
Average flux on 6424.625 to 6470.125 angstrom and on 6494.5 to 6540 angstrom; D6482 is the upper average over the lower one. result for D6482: 0.96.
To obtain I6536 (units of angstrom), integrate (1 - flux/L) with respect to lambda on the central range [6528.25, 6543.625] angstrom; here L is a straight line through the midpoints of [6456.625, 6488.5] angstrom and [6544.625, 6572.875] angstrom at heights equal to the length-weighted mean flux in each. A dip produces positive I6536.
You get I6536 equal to 1.00 angstrom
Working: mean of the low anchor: 2.23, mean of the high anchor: 2.14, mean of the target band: 2.02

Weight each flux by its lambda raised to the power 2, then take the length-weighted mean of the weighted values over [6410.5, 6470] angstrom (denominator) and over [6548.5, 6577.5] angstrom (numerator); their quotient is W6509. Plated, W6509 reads 1.02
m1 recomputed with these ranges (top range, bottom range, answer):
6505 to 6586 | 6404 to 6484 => 0.97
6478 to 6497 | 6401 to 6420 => 1.03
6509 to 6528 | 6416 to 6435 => 0.98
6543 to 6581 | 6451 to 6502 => 0.98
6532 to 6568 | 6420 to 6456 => 0.95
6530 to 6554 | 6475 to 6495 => 0.92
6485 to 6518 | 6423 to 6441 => 0.96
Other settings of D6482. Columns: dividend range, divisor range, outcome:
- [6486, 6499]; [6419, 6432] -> 0.97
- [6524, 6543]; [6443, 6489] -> 0.94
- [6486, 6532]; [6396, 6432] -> 0.99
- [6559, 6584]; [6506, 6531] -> 1.03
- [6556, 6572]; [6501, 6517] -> 1.03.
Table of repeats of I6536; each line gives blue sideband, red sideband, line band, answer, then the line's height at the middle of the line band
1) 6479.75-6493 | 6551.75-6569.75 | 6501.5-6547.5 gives 2.2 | 2.21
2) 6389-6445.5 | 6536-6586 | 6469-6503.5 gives -0.6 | 2.16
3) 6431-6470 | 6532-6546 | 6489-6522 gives -0.9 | 2.08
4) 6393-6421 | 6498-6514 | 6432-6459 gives -0.5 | 2.13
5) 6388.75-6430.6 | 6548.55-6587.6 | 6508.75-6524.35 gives 0.2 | 2.17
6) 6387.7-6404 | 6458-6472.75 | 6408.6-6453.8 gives -0.5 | 2.17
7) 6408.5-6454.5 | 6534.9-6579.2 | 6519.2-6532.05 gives 0.0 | 2.15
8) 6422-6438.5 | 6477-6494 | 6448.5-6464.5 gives 0.5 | 2.23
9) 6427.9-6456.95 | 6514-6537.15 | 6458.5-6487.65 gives -1.1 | 2.15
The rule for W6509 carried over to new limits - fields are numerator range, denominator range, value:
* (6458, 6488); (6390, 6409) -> 1.09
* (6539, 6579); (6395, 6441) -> 1.03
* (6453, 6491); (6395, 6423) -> 1.06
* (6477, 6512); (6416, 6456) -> 1.01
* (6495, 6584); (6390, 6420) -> 1.04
